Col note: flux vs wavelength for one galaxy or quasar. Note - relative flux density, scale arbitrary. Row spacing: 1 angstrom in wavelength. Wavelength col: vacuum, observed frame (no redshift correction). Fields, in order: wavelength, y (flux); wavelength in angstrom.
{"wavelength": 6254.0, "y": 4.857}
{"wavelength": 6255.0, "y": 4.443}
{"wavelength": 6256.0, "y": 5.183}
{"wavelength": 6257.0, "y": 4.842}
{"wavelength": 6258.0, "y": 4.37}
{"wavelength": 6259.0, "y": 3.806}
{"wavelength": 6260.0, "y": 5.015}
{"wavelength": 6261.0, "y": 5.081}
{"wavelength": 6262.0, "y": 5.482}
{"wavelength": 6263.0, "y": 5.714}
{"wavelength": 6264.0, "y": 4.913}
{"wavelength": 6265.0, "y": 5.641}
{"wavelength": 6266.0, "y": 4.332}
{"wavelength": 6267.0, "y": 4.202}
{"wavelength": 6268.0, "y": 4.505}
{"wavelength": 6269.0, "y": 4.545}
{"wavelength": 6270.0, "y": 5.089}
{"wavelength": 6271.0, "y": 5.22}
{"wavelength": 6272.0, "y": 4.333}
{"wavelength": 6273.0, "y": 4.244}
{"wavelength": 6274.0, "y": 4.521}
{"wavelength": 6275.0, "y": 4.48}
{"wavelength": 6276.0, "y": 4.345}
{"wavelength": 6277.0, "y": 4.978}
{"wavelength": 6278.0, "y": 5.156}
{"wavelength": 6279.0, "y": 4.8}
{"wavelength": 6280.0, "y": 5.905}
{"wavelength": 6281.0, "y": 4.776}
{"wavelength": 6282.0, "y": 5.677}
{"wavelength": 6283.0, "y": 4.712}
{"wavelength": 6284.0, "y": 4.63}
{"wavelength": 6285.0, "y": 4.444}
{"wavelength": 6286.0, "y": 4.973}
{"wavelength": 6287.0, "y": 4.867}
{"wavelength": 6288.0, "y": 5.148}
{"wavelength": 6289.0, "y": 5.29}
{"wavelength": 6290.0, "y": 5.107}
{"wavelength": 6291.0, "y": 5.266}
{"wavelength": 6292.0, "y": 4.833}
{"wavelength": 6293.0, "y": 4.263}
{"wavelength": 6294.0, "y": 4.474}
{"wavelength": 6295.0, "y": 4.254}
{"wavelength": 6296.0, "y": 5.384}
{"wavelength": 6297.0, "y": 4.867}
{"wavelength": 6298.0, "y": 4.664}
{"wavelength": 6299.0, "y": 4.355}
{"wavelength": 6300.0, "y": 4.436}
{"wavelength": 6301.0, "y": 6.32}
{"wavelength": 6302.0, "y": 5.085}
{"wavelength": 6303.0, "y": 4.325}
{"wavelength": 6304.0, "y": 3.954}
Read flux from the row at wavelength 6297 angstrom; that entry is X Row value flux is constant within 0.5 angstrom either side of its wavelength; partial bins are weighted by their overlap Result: 4.867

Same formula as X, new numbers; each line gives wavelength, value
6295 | 4.254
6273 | 4.244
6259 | 3.806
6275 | 4.48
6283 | 4.712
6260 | 5.015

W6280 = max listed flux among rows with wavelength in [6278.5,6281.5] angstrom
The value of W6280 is 5.905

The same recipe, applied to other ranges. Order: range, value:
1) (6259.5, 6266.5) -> 5.714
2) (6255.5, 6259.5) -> 5.183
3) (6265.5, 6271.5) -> 5.22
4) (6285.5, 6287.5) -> 4.973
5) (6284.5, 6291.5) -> 5.29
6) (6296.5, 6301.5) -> 6.32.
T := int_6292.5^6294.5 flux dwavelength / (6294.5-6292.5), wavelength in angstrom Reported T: 4.37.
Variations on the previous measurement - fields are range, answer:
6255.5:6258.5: 4.8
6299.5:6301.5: 5.38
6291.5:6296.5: 4.64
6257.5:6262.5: 4.75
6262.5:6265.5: 5.42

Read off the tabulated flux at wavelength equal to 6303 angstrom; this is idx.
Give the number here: 4.325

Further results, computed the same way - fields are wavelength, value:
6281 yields 4.776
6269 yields 4.545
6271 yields 5.22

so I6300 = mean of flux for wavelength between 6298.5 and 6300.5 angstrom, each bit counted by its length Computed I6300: 4.4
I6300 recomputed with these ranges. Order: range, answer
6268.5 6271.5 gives 4.95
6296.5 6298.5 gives 4.77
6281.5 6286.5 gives 4.89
